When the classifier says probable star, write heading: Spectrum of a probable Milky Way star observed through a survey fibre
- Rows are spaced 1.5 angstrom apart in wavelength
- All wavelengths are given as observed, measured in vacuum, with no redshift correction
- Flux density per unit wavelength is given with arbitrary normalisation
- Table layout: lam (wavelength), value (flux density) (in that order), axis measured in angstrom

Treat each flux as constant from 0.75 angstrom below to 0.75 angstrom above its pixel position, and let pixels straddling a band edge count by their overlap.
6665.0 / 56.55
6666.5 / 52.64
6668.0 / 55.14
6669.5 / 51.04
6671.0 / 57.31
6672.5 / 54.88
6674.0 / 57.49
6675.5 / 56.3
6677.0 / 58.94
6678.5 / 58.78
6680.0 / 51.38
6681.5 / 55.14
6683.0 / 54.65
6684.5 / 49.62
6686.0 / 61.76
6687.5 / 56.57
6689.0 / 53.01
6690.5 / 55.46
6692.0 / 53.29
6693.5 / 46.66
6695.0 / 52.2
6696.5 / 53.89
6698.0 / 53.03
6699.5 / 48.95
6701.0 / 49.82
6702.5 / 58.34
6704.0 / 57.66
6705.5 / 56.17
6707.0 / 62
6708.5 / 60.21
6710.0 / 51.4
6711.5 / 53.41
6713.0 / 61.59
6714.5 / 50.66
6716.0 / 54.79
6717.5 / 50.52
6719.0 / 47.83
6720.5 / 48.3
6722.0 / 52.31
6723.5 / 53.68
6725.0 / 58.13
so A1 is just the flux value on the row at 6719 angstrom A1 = 47.83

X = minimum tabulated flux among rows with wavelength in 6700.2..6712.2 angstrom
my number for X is 49.82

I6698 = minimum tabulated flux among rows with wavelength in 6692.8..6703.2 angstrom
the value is 46.66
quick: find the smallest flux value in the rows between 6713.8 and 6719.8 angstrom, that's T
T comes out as 47.83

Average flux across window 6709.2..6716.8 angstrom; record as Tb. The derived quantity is 54.4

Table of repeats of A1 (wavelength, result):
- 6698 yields 53.03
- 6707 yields 62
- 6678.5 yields 58.78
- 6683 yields 54.65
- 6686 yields 61.76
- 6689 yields 53.01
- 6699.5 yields 48.95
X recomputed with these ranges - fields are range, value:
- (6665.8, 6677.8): 51.04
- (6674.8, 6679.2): 56.3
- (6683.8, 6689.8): 49.62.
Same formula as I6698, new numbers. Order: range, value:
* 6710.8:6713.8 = 53.41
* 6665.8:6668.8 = 52.64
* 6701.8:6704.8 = 57.66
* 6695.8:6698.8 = 53.03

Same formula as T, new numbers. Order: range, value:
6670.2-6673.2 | 54.88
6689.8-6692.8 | 53.29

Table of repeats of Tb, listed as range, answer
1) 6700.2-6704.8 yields 55.2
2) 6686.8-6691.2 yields 55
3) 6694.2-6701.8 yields 51.6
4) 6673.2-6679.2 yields 57.8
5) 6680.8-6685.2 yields 53.2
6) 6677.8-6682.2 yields 55.1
